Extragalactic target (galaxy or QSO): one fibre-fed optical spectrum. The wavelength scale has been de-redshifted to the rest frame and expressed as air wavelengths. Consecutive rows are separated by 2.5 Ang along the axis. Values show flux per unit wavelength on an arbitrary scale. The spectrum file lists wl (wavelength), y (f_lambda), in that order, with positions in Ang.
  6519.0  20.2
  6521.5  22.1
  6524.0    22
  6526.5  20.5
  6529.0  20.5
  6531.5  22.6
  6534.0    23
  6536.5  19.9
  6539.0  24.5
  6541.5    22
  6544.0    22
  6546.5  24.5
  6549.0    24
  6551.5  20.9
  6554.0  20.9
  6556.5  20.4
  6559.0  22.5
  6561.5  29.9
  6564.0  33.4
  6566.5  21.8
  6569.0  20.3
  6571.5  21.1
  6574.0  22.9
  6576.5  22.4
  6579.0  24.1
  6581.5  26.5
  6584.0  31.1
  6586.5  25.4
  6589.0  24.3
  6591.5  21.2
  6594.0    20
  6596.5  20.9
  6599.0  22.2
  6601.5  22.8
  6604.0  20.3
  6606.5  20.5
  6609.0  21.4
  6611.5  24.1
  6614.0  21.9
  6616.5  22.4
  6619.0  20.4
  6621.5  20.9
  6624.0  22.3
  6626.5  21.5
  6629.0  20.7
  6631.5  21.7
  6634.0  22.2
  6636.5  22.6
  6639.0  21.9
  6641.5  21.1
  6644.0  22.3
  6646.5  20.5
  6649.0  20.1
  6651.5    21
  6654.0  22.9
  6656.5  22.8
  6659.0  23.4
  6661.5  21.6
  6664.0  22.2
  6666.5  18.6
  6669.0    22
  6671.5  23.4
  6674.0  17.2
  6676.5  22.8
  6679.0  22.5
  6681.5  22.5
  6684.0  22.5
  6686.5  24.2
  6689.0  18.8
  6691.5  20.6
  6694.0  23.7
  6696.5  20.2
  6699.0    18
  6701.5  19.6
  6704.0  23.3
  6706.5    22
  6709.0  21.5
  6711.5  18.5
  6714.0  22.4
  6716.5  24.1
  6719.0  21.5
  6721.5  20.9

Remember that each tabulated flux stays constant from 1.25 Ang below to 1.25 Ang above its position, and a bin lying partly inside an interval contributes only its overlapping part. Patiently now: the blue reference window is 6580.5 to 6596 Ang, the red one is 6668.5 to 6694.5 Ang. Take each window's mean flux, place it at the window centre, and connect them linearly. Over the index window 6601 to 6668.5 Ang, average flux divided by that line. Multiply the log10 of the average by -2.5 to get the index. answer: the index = 0.07 mag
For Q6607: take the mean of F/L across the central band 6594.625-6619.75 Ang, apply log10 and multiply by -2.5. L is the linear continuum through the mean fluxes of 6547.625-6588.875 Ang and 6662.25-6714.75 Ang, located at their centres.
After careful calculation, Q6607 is 0.08 mag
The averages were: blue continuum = 24.2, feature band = 21.7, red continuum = 21.3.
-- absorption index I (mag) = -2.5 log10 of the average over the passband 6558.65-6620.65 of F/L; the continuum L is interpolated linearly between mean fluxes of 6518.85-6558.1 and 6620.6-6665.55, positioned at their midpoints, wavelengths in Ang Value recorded -0.07 mag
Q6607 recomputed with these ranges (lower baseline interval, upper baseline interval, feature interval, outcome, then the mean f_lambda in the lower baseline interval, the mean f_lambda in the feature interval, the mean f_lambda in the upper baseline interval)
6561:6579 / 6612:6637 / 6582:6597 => -0.032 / 24.3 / 24.1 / 21.7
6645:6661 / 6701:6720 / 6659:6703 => 0.023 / 21.8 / 21.3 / 21.7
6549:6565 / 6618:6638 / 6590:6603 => 0.068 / 24.5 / 21.5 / 21.6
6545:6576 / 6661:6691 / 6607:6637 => 0.032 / 23.5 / 21.8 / 21.5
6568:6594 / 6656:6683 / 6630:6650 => 0.042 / 23.8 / 21.6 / 21.7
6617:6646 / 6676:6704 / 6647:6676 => 0.006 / 21.6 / 21.4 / 21.4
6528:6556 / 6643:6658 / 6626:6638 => -0.002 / 22.2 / 21.8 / 21.6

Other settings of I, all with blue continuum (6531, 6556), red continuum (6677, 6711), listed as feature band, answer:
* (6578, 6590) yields -0.19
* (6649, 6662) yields -0.02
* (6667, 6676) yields 0.04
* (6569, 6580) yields -0.01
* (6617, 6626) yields 0.03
